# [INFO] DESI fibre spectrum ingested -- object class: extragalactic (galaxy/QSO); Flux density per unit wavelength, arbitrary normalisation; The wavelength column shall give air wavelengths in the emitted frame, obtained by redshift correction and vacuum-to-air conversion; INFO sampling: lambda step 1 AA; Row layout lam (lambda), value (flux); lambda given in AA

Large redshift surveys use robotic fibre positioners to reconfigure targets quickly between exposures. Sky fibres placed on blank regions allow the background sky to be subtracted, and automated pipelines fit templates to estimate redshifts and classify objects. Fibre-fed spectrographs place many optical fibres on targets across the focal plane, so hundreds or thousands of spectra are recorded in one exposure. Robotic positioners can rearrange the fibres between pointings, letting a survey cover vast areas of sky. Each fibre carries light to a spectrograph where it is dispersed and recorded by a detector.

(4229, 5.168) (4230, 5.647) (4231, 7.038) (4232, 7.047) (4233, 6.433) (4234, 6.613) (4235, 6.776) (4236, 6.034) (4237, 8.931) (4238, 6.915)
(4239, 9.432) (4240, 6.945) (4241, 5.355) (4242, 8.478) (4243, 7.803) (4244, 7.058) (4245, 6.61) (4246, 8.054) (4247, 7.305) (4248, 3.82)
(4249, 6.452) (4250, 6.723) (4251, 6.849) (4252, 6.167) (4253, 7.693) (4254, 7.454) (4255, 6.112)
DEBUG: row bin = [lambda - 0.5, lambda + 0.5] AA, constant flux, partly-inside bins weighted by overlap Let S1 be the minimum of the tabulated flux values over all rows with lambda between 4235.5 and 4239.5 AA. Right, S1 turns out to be 6.034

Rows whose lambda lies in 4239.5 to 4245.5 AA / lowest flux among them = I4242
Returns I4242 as 5.355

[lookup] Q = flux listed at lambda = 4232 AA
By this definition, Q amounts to 7.047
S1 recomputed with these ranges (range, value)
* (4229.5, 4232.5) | 5.647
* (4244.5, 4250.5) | 3.82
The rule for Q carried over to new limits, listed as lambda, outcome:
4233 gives 6.433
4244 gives 7.058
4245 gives 6.61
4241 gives 5.355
